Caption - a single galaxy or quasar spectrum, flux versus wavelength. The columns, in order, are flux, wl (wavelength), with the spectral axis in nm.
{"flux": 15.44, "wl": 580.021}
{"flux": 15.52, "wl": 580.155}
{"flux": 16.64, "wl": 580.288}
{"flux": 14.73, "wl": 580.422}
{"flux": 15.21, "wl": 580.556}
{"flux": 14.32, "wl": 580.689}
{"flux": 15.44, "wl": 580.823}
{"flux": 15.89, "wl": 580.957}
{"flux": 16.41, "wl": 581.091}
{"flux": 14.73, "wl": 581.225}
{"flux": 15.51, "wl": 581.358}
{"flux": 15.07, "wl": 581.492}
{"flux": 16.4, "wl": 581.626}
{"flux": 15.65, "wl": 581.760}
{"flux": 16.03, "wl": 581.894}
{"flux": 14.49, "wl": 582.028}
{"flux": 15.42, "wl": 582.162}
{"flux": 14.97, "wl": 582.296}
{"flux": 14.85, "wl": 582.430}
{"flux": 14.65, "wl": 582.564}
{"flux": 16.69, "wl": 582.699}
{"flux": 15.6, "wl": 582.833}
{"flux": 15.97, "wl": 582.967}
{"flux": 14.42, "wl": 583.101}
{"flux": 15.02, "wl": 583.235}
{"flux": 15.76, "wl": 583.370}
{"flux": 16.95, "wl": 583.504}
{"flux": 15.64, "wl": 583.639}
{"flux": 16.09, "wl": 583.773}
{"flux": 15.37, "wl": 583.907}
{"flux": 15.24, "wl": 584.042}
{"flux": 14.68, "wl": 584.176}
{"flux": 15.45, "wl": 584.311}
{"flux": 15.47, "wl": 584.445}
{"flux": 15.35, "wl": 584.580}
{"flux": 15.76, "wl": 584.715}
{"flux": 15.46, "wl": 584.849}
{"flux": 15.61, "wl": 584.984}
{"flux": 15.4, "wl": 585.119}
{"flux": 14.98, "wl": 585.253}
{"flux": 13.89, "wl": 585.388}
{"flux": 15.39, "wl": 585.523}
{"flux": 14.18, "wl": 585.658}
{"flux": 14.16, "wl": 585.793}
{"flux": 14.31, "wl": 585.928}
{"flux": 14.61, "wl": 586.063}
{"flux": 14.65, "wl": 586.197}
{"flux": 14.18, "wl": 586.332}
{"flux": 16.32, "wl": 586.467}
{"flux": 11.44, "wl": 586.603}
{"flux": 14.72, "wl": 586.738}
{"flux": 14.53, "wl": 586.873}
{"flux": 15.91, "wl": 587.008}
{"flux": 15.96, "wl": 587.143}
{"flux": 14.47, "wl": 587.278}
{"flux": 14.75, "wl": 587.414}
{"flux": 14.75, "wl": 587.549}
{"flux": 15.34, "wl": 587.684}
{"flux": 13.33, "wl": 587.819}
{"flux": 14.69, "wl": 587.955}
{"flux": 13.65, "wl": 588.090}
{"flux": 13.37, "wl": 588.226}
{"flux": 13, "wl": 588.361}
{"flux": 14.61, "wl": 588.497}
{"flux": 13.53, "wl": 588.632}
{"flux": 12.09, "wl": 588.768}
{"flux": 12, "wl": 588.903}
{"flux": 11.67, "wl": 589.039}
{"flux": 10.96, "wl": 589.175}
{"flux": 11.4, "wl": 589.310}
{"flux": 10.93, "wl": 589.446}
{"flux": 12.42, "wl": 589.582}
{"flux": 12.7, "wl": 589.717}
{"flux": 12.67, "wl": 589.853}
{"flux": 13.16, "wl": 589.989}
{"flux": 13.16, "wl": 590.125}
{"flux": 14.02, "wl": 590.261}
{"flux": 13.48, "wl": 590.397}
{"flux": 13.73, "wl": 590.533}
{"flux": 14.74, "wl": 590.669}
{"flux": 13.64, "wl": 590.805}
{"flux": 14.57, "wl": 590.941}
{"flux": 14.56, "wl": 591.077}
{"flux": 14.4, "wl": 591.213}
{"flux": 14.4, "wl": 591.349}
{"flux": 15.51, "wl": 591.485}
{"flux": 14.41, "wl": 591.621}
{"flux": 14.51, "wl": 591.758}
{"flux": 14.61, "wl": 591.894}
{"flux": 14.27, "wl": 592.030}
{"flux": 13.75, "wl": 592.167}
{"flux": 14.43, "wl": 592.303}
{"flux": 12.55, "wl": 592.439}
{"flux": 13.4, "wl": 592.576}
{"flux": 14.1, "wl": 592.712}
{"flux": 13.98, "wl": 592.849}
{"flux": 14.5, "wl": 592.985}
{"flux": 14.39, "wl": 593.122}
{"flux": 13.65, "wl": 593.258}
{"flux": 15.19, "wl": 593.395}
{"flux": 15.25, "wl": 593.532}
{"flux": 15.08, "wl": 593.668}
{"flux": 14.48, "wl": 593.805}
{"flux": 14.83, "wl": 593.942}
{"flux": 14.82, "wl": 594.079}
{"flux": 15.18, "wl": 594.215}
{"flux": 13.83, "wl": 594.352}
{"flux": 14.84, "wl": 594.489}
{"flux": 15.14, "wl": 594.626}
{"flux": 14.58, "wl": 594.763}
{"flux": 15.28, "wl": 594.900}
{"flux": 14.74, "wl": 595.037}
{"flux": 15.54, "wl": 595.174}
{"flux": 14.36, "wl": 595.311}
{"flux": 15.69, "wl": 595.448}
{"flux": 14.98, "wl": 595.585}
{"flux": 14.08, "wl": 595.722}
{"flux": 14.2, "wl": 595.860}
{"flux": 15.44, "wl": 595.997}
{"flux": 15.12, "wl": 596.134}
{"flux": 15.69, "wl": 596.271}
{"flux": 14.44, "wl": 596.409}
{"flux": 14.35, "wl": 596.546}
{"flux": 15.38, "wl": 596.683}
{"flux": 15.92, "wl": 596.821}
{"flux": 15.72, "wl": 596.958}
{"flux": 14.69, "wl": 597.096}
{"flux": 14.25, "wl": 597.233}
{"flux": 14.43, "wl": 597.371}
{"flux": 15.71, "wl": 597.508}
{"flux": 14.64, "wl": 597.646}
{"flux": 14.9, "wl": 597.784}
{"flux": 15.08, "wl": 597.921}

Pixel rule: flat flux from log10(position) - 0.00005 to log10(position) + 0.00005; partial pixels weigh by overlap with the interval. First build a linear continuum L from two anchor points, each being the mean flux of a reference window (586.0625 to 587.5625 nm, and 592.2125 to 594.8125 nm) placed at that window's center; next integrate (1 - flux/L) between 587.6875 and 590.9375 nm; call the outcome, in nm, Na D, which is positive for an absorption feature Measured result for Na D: 0.34 nm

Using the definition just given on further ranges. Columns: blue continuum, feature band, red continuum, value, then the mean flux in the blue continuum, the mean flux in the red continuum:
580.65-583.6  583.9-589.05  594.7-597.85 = 0.28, 15.5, 15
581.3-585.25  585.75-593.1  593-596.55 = 0.63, 15.5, 14.8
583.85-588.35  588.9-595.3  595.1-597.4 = 0.39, 14.7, 15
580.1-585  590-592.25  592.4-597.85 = 0.11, 15.5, 14.7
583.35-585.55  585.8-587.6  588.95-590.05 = -0.10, 15.4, 12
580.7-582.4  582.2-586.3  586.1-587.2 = -0.04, 15.4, 14.7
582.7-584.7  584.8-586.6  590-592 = 0.05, 15.5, 14.2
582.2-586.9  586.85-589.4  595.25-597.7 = 0.24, 15.1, 15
